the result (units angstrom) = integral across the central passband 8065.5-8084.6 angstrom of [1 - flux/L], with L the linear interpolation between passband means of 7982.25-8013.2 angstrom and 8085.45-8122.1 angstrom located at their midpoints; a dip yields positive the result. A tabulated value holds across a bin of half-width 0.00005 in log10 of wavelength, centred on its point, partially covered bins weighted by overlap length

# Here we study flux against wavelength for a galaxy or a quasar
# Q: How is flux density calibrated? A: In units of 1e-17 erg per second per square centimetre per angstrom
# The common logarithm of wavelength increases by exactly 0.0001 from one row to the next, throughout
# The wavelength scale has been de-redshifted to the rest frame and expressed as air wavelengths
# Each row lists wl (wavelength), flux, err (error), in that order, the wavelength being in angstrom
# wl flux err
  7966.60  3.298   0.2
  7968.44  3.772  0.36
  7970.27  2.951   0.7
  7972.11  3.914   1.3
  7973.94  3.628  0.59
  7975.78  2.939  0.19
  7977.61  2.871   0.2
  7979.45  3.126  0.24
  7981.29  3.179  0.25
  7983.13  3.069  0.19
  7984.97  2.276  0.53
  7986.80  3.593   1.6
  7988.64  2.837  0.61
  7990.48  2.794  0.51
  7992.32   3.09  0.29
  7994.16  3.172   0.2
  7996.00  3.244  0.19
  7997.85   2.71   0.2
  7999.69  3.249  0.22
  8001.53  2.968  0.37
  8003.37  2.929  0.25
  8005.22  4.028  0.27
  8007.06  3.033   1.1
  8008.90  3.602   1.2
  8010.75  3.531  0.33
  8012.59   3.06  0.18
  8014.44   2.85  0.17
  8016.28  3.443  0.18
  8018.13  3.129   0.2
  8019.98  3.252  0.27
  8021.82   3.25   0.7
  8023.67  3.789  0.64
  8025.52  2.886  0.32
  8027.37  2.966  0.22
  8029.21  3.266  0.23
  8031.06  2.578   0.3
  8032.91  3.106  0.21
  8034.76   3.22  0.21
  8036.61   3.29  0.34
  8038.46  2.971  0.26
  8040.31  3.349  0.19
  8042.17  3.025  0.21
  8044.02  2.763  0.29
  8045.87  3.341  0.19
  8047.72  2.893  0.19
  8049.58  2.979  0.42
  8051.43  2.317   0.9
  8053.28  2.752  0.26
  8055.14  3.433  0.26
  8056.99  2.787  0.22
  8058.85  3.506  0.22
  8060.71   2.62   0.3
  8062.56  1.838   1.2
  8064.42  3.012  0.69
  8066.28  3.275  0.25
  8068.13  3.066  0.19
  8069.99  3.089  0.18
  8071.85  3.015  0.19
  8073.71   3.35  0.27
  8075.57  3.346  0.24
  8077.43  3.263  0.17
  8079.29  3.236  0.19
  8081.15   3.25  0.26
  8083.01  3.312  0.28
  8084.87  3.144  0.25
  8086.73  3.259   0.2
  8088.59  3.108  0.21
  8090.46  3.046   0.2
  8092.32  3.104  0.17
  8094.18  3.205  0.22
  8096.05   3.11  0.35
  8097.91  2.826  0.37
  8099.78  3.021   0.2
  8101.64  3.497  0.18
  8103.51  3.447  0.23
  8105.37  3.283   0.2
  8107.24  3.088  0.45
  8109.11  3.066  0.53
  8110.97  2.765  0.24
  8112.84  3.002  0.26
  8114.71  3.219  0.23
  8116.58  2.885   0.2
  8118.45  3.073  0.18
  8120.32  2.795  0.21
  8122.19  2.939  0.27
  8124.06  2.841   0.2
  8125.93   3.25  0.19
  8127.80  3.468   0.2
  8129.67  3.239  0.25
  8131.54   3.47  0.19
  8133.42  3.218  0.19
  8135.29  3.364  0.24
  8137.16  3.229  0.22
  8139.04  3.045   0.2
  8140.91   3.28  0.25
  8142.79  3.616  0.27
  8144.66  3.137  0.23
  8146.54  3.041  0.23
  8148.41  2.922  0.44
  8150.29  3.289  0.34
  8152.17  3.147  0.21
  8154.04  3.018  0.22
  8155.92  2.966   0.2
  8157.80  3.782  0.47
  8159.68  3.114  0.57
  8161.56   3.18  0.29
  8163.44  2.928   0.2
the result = -0.7 angstrom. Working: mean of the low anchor 3.13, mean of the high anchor 3.09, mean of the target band 3.22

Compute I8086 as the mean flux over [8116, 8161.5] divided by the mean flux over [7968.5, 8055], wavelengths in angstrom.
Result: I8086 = 1.0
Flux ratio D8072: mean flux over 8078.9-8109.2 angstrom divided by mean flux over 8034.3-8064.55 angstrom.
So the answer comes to 1.08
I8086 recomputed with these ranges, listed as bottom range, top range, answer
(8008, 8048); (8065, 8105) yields 1.01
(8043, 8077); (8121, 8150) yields 1.08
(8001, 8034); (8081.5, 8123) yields 0.97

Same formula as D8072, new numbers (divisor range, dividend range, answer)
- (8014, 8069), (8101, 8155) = 1.04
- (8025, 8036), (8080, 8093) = 1.05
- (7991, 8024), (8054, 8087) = 0.96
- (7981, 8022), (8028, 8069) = 0.95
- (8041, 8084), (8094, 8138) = 1.04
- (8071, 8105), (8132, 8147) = 1.02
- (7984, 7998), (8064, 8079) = 1.07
